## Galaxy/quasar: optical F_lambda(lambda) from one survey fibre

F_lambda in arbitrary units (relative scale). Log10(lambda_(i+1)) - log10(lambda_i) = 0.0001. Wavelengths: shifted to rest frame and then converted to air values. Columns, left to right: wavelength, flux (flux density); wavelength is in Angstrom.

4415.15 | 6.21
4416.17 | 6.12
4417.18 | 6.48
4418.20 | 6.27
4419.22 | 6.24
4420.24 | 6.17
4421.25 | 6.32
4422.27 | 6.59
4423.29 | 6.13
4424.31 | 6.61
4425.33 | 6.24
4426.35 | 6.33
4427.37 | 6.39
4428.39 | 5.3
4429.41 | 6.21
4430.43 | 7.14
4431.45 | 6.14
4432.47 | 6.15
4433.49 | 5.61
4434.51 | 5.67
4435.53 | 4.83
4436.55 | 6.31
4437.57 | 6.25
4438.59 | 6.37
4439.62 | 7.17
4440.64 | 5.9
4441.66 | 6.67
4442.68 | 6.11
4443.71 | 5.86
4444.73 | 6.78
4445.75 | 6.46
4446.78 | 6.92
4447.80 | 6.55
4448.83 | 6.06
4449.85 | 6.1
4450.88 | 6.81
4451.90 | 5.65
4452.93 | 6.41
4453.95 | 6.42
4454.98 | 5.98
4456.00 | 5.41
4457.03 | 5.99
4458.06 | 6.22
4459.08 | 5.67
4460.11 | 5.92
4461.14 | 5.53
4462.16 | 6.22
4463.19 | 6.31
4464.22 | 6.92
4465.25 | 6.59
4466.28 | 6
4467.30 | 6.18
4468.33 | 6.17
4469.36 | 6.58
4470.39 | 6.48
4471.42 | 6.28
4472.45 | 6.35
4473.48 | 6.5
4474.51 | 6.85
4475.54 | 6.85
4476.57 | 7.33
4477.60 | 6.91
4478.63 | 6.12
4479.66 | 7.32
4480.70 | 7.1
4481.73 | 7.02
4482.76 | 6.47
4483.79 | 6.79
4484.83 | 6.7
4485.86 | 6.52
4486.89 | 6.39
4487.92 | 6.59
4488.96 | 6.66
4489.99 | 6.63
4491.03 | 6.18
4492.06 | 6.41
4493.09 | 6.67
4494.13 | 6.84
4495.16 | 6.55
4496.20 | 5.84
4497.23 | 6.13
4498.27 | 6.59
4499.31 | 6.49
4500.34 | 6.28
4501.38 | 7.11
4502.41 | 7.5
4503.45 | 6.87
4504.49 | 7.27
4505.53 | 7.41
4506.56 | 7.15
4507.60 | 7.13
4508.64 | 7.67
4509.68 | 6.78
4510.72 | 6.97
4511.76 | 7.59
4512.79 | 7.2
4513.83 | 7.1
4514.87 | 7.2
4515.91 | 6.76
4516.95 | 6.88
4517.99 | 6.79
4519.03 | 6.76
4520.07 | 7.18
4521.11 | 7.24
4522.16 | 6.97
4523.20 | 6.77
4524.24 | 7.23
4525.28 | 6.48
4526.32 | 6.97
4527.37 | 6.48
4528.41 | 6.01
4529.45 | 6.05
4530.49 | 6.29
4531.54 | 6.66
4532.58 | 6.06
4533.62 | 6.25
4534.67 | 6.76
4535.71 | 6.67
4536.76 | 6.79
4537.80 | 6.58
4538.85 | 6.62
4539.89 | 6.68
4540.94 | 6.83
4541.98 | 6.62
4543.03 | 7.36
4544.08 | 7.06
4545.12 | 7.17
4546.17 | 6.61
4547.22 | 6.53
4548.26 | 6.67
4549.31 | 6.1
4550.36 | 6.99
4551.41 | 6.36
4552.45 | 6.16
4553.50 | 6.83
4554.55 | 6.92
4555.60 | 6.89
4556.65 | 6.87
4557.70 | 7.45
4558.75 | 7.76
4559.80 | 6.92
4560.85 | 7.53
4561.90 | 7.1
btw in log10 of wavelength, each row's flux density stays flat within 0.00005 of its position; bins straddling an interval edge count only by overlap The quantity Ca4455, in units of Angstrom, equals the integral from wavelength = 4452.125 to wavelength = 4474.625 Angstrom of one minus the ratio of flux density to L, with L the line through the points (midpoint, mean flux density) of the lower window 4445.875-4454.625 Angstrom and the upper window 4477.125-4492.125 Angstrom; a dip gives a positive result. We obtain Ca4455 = 0.9 Angstrom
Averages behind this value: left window 6.36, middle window 6.21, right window 6.66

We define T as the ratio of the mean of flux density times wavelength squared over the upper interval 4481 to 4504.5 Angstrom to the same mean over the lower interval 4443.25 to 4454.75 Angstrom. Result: 1.06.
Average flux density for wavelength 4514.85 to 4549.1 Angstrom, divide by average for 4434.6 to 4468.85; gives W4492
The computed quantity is 1.1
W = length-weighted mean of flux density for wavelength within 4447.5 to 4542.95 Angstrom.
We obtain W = 6.61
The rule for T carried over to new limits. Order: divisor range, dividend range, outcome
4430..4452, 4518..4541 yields 1.10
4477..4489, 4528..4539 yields 0.98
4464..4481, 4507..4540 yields 1.05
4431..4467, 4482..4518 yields 1.13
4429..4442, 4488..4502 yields 1.08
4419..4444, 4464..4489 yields 1.09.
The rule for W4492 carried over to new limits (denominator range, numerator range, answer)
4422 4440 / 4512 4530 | 1.11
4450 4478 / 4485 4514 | 1.08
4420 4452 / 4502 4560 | 1.10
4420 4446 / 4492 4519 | 1.11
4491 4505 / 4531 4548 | 1.01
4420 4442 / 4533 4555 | 1.08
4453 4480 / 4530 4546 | 1.05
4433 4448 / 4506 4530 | 1.11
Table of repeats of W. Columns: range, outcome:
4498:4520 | 7.03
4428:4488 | 6.34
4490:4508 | 6.73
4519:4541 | 6.64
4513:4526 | 6.95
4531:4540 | 6.56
